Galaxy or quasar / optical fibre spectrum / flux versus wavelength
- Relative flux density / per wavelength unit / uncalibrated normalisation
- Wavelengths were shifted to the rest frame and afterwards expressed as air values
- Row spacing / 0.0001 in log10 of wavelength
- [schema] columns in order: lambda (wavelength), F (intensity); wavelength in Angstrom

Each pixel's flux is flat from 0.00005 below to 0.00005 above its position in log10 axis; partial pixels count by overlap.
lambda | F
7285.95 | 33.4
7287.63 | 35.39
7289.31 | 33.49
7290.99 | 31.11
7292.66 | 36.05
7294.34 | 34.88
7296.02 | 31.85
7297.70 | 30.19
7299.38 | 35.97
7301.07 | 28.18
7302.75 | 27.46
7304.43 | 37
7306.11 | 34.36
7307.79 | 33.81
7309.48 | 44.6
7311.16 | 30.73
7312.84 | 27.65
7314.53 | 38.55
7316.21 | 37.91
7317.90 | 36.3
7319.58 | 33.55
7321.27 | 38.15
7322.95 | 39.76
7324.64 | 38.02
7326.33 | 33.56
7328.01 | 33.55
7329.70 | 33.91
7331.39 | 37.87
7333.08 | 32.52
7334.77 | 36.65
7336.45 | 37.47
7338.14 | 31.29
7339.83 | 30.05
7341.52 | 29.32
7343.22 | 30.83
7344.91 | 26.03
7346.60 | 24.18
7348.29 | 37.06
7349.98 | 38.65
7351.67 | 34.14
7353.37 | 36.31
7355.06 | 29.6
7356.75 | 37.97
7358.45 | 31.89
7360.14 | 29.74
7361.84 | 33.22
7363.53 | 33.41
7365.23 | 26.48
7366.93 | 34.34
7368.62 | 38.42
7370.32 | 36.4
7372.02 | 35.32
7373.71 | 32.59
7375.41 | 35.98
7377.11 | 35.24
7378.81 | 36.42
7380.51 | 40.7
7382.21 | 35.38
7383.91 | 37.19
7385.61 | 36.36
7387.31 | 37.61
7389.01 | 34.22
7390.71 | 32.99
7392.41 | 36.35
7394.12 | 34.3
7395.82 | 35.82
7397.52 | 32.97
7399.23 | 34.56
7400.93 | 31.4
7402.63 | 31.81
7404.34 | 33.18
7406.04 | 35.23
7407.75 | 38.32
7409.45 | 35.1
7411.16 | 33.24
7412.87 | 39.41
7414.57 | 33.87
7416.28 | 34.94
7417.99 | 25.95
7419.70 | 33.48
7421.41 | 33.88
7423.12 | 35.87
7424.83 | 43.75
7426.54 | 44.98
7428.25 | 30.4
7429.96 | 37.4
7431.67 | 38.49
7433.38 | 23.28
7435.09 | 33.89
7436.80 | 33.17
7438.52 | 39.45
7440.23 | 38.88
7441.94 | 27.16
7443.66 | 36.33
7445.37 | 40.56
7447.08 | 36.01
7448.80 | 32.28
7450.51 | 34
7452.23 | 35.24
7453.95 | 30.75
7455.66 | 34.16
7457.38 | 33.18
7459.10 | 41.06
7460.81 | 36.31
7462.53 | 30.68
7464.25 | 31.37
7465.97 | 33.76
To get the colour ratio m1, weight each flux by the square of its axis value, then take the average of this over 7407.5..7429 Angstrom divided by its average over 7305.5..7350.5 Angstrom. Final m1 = 1.1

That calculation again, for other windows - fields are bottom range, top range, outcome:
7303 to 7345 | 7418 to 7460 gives 1.05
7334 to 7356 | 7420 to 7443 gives 1.12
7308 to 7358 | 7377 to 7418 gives 1.04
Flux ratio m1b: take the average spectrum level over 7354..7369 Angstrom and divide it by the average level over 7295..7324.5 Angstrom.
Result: 0.9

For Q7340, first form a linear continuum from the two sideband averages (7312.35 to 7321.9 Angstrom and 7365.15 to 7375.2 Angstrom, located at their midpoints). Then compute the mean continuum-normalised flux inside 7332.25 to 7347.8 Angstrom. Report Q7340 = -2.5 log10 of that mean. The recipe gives 0.13 mag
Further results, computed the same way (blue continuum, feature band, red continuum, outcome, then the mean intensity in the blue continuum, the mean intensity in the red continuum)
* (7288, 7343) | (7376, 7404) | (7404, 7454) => -0.01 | 34.2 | 35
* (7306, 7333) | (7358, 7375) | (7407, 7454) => 0.07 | 35.7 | 35.1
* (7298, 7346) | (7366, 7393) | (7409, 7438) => -0.05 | 34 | 34.8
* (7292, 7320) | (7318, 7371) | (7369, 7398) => 0.04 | 34.1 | 35.7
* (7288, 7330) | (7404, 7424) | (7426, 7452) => 0.01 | 34.4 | 35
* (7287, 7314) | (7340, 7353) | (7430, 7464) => 0.07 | 33.3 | 34.5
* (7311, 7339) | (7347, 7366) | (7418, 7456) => 0.06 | 35.3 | 35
